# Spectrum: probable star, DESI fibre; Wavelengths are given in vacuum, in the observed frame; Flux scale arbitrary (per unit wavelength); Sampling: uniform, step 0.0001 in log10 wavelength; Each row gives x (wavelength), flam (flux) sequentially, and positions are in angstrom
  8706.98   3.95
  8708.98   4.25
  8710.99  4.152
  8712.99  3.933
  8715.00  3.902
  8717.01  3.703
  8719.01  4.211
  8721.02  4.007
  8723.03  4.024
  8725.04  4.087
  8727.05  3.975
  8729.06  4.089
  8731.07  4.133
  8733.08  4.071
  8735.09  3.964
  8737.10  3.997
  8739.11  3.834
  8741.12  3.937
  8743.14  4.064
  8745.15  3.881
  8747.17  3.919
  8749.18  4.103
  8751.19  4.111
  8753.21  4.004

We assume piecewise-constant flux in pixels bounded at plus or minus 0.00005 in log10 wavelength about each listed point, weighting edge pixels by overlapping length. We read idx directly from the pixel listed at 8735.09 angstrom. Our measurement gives 3.964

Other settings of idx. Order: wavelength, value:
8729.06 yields 4.089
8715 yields 3.902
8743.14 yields 4.064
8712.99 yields 3.933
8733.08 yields 4.071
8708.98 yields 4.25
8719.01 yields 4.211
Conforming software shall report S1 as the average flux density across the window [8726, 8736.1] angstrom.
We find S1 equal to 4.05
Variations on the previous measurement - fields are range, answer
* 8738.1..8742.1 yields 3.89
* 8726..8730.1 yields 4.03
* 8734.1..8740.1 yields 3.93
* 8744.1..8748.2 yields 3.9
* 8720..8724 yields 4.01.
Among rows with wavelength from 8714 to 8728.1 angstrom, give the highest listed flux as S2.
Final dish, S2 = 4.211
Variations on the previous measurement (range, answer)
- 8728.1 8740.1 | 4.133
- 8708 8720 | 4.25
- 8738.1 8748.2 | 4.064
